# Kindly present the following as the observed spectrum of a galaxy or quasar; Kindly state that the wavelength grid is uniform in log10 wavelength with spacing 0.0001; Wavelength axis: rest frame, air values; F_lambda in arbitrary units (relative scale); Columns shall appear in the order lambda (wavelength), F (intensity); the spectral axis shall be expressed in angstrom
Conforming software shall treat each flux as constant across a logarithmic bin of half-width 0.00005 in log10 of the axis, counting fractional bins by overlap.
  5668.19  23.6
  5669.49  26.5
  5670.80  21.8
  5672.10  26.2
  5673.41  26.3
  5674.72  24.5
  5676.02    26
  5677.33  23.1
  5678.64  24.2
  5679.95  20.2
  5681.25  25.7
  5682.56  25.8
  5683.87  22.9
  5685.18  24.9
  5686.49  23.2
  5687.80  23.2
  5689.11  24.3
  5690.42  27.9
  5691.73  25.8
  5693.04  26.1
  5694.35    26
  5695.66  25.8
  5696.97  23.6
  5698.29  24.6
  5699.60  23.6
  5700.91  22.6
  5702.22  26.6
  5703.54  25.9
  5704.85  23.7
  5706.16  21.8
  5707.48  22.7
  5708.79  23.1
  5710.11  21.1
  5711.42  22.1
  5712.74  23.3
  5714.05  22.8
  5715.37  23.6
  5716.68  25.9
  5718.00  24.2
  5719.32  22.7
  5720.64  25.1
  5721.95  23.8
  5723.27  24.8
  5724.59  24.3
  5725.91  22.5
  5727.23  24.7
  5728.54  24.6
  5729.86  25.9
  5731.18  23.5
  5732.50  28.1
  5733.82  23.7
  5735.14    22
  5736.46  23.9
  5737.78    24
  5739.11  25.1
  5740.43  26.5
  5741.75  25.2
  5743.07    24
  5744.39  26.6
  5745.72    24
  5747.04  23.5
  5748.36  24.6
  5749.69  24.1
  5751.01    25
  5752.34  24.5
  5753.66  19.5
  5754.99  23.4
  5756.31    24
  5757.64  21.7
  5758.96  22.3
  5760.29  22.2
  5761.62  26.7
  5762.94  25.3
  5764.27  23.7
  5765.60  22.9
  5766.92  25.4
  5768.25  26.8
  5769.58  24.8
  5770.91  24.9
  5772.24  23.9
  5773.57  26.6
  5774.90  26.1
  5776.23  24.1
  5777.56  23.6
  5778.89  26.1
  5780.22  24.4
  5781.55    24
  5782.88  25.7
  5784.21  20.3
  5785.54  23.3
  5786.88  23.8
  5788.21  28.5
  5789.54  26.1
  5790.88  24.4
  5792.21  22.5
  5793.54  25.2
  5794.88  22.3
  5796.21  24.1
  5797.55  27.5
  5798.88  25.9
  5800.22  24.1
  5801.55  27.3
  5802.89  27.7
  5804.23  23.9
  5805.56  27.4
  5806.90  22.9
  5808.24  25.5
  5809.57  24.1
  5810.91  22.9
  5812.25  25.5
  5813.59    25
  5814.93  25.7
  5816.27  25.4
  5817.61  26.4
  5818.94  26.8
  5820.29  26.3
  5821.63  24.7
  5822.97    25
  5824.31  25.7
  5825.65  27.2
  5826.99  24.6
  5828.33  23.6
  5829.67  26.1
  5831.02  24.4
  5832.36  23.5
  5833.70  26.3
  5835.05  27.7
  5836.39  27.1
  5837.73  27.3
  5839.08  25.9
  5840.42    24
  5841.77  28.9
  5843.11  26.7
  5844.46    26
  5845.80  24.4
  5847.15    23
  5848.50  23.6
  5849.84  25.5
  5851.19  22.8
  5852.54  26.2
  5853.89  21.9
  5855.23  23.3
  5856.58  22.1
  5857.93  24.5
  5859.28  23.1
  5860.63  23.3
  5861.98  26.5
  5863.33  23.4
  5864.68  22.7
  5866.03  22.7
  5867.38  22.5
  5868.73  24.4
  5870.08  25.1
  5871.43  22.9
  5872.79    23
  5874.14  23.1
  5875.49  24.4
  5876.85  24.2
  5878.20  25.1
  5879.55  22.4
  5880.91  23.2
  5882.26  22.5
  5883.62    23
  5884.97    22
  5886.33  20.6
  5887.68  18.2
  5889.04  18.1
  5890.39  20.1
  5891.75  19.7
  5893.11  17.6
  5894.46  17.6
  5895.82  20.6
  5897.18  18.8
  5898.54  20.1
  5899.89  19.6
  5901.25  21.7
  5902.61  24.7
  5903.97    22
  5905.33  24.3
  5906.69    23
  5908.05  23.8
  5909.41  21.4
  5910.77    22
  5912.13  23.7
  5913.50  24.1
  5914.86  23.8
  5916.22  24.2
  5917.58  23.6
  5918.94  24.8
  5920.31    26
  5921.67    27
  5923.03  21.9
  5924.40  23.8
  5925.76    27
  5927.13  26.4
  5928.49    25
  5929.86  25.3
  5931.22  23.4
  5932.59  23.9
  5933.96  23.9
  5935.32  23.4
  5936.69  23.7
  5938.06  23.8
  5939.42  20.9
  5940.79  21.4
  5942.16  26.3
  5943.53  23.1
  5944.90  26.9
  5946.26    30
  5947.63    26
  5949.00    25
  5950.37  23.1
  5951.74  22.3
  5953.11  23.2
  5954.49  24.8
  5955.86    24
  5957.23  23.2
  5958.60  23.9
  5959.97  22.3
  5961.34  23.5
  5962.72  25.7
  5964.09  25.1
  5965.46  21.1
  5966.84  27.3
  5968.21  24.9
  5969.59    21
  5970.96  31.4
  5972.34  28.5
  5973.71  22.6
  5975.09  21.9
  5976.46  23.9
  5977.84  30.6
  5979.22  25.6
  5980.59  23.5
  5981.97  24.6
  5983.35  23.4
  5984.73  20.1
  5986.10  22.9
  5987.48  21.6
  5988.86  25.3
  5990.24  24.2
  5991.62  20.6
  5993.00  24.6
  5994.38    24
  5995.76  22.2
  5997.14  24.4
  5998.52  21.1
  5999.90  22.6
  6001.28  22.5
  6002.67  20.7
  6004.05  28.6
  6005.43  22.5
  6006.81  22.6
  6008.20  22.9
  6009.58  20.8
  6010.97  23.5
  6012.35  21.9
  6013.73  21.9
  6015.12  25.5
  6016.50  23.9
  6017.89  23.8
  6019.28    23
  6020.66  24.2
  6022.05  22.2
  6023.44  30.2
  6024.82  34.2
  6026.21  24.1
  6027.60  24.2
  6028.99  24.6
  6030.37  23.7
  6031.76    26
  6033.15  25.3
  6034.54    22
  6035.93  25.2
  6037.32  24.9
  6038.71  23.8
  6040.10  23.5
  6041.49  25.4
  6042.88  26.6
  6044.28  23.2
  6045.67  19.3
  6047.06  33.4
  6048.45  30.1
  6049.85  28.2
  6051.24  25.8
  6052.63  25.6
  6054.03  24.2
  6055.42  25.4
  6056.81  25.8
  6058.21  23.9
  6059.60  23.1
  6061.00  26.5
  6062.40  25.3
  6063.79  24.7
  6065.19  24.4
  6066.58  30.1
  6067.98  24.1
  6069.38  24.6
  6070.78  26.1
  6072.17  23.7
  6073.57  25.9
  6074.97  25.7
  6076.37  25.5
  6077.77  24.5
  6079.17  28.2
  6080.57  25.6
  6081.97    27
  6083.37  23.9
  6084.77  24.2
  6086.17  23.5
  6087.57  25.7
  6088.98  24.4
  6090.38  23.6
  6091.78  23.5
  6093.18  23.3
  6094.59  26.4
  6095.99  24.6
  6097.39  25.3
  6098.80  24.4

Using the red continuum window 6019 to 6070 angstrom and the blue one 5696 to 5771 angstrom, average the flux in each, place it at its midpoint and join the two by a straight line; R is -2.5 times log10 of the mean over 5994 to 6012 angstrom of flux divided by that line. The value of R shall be 0.11 mag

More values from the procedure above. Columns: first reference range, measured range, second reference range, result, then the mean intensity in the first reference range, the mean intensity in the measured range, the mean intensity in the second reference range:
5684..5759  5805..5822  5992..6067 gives -0.04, 24.1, 25.3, 24.6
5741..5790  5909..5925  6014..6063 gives 0.04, 24.4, 23.9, 25.3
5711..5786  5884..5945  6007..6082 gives 0.09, 24.2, 22.7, 25.1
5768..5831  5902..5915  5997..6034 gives 0.06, 25.1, 23.2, 24.1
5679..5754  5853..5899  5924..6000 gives 0.10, 24.2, 22.2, 24.2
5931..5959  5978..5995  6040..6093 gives 0.04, 24.1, 23.6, 25.4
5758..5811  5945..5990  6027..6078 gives 0.03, 24.7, 24.5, 25.3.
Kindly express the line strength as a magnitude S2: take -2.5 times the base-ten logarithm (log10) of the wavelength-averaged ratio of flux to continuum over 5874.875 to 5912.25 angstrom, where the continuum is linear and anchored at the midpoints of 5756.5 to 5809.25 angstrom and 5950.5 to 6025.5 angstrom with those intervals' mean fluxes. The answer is 0.13 mag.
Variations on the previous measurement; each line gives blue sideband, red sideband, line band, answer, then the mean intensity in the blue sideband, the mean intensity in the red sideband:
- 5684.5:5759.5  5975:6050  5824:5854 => -0.052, 24.1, 24.3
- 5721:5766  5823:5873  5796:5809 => -0.054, 24.1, 24.7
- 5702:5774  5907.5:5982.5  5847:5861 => 0.031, 24.1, 24.4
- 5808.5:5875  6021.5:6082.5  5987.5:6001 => 0.100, 24.8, 25.6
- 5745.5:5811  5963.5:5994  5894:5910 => 0.135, 24.5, 24.3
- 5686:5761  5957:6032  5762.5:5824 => -0.039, 24.1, 24.1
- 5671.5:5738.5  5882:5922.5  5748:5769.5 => -0.012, 24.2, 22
